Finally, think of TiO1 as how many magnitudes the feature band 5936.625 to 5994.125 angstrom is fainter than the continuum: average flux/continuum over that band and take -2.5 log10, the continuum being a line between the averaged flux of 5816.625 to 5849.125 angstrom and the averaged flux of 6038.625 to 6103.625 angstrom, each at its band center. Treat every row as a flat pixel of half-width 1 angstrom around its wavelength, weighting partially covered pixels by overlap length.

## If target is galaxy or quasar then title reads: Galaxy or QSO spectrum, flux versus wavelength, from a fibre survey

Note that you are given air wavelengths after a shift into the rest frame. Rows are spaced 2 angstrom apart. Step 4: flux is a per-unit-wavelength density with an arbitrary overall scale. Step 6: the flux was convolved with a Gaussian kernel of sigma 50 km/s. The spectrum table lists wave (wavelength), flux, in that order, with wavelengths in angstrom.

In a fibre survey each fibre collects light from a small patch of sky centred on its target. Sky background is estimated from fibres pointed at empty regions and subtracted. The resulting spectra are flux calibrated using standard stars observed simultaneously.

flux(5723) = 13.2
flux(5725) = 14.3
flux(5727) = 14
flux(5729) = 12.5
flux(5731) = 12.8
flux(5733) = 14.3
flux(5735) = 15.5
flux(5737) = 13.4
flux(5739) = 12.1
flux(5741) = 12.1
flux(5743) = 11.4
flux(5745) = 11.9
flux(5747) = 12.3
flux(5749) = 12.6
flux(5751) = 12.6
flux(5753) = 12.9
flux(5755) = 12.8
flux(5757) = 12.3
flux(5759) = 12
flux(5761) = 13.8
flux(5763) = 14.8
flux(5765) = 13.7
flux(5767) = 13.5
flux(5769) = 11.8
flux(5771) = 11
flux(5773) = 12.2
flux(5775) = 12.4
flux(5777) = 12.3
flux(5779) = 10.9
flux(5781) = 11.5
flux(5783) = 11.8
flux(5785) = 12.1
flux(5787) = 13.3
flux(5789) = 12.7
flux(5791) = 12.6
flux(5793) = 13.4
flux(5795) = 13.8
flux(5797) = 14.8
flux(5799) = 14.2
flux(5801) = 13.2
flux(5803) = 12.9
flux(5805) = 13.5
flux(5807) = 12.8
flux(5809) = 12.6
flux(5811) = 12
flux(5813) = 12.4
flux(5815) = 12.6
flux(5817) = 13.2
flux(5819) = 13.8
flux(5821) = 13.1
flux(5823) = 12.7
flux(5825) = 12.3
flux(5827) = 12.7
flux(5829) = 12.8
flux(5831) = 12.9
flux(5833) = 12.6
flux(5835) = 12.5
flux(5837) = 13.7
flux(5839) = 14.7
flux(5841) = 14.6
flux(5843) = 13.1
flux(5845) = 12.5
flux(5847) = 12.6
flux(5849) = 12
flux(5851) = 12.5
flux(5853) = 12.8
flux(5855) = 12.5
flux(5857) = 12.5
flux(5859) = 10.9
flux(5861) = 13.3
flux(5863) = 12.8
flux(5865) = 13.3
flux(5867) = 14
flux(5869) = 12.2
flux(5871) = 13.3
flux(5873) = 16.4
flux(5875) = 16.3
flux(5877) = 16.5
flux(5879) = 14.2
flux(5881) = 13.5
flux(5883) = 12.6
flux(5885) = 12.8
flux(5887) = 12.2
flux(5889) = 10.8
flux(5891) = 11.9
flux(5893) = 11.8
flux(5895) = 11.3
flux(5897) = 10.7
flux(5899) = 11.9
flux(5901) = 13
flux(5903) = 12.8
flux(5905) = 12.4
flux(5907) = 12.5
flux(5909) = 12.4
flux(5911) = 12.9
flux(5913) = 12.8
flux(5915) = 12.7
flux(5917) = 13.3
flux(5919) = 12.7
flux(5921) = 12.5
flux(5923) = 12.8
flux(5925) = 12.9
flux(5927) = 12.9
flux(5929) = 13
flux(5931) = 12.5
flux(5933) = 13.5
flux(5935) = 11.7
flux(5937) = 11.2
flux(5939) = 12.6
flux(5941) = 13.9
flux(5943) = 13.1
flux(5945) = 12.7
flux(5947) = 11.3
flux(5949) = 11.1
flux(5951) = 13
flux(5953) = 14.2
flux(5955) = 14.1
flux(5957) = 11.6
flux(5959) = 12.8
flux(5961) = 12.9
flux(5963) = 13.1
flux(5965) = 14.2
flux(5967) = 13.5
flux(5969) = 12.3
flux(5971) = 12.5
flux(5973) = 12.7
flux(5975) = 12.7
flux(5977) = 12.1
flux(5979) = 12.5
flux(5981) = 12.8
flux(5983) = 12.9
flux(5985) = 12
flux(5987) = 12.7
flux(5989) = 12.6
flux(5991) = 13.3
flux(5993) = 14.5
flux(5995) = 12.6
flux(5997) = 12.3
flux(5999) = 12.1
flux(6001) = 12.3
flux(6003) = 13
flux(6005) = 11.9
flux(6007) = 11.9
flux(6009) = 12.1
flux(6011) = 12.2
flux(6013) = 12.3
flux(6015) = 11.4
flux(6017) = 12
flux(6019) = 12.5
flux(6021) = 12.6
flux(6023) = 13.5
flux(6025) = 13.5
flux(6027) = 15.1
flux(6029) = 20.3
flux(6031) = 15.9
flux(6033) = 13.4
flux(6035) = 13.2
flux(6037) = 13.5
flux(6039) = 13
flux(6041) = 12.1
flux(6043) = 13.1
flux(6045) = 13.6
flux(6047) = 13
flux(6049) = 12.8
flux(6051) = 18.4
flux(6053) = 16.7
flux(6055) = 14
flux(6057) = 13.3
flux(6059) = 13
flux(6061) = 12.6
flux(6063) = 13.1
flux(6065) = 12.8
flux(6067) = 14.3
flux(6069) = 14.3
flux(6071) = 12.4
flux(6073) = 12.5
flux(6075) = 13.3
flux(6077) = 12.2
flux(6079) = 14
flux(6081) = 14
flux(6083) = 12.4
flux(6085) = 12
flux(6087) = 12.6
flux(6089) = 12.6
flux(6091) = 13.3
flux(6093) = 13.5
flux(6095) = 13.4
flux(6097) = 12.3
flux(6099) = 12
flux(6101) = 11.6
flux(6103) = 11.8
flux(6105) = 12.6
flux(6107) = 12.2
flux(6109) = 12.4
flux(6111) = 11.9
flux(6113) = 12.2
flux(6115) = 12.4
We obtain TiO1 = 0.03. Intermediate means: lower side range 13.1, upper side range 13.2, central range 12.8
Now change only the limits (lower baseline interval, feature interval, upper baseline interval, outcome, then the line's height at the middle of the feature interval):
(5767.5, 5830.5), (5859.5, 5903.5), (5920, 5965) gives -0.03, 12.7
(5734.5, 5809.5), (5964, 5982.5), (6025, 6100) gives 0.04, 13.4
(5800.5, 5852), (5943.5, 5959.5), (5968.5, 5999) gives 0.01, 12.7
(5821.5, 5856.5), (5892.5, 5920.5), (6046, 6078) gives 0.06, 13.1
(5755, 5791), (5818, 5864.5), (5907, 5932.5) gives -0.02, 12.6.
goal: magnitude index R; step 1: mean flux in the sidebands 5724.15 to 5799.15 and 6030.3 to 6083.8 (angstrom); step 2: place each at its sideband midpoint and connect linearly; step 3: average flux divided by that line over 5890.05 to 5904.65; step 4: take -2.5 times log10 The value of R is 0.11 mag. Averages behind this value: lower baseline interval 12.8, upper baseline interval 13.6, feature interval 11.9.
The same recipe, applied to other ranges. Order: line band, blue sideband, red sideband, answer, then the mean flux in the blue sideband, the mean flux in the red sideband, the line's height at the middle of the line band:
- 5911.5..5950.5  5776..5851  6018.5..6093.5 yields 0.06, 12.9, 13.7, 13.3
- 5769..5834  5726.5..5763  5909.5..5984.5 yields 0.01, 12.9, 12.7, 12.8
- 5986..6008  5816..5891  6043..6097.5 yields 0.06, 13.2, 13.4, 13.3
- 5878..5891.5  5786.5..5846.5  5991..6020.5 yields 0.02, 13.1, 12.4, 12.9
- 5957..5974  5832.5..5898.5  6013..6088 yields 0.03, 13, 13.6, 13.3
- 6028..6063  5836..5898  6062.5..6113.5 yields -0.11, 13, 12.8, 12.8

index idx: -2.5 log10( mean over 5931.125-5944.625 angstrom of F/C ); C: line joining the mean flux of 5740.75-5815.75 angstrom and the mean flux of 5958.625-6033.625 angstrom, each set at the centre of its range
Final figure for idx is 0.02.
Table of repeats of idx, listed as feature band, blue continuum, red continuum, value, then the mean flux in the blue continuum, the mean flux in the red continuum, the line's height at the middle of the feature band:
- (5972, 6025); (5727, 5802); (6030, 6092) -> 0.07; 12.8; 13.5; 13.3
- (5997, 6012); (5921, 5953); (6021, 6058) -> 0.13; 12.6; 14.3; 13.7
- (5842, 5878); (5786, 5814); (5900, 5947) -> -0.03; 13.2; 12.7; 12.9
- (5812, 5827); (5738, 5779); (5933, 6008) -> -0.03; 12.5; 12.7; 12.5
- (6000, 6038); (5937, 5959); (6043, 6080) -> 0.00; 12.7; 13.7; 13.3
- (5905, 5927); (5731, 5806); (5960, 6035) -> 0.02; 12.8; 13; 13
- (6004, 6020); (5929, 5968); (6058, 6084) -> 0.08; 12.8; 13.1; 13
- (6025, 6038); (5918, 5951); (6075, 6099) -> -0.18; 12.5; 12.9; 12.8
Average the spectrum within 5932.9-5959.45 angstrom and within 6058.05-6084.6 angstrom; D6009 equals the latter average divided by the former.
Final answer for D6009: 1.04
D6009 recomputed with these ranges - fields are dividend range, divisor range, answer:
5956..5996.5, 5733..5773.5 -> 1.00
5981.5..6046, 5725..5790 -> 1.03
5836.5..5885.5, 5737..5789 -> 1.08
